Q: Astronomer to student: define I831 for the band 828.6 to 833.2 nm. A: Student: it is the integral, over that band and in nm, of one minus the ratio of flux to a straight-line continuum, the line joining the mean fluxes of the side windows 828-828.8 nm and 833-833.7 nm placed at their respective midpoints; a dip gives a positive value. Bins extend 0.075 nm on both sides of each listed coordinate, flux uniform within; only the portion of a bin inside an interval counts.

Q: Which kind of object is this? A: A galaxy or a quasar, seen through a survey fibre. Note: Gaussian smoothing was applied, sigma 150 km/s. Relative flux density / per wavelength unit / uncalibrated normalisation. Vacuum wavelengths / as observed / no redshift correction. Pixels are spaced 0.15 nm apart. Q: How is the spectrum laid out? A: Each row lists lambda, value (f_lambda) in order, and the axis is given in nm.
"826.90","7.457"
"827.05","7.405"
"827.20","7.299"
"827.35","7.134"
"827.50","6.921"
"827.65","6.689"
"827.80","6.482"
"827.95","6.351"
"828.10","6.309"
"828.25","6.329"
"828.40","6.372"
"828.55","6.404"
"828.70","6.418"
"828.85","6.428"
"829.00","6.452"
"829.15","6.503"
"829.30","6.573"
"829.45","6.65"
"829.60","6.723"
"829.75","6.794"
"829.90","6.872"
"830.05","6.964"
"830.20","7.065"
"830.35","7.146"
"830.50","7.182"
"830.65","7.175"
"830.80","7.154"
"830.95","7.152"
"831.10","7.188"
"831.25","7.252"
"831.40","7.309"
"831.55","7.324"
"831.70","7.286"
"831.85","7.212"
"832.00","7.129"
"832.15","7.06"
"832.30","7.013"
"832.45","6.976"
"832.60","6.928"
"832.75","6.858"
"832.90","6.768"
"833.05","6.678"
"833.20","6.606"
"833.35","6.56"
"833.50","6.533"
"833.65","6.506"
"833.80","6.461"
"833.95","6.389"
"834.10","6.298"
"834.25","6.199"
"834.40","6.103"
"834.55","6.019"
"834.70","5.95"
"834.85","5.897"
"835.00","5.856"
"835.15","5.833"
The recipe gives -0.33 nm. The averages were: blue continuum 6.37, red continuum 6.58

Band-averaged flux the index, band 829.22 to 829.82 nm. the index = 6.68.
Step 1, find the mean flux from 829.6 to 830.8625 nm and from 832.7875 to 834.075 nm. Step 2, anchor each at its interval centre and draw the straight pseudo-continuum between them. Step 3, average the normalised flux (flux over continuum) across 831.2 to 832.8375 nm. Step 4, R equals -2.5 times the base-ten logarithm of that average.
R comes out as -0.06 mag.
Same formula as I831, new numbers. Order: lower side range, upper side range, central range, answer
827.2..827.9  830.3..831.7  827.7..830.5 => 0.157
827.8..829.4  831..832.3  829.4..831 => -0.037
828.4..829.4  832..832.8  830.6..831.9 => -0.079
